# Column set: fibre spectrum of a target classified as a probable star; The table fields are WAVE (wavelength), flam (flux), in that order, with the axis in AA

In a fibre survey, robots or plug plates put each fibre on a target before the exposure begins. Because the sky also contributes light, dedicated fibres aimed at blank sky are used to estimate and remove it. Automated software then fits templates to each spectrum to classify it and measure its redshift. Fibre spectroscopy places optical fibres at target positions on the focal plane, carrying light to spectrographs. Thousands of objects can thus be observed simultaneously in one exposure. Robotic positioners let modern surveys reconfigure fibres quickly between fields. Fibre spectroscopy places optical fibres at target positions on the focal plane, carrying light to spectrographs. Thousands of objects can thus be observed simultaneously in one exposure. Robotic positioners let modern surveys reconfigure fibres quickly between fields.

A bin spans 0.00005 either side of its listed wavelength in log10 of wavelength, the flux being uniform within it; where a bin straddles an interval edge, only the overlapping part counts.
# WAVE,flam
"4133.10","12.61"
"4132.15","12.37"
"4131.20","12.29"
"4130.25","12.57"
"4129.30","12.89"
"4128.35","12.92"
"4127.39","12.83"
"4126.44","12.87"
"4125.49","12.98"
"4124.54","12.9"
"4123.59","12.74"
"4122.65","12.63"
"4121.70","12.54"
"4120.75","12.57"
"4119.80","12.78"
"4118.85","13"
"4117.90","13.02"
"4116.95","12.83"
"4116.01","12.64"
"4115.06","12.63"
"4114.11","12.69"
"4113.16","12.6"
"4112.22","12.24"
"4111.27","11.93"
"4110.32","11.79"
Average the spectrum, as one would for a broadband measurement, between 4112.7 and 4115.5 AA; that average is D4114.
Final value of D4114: 12.6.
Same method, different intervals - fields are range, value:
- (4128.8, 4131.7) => 12.6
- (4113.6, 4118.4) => 12.8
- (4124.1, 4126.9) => 12.9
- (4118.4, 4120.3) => 12.9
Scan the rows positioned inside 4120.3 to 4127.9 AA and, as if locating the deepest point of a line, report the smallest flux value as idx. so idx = 12.54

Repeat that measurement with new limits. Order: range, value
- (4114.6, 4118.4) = 12.63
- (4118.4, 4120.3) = 12.78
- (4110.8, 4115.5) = 11.93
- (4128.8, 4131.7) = 12.29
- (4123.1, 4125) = 12.74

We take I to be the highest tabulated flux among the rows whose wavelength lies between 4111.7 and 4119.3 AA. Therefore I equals 13.02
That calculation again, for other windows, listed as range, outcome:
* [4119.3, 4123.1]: 12.78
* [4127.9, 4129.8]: 12.92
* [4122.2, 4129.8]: 12.98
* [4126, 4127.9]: 12.87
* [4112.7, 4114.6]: 12.69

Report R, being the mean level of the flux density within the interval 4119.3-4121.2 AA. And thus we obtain 12.7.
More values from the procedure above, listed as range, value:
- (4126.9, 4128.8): 12.8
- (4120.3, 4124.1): 12.6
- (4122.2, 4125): 12.8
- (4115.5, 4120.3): 12.8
